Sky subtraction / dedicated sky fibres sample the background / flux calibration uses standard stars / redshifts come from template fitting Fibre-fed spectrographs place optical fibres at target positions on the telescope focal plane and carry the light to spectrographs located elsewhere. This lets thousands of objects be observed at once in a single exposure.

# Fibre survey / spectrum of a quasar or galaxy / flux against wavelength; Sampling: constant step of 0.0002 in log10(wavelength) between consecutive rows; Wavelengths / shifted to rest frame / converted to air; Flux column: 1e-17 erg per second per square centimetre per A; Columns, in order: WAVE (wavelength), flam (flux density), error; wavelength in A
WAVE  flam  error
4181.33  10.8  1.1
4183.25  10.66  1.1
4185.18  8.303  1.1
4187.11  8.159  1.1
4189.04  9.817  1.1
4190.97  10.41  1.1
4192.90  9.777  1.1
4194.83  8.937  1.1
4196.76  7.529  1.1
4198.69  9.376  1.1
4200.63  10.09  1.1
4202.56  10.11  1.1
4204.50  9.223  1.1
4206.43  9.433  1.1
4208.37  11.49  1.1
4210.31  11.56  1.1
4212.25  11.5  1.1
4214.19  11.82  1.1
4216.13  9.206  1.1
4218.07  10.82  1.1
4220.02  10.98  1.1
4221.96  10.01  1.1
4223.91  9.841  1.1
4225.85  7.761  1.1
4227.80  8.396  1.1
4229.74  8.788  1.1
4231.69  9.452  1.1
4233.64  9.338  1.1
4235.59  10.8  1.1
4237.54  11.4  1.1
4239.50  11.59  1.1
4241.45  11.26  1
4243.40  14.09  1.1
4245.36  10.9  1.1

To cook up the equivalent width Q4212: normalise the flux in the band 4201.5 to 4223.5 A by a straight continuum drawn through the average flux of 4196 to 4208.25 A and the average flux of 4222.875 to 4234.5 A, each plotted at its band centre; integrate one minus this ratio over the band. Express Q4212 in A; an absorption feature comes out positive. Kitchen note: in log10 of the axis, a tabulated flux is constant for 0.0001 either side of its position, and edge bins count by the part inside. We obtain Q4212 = -3.04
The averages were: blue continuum 9.48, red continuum 8.93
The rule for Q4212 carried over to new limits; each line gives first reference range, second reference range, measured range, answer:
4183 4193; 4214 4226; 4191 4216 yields -0.8 A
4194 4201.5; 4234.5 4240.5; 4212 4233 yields 1.1 A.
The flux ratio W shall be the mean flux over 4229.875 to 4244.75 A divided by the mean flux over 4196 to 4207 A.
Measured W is 1.18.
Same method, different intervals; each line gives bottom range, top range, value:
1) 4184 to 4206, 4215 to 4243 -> 1.09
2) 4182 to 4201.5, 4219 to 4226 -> 1.06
